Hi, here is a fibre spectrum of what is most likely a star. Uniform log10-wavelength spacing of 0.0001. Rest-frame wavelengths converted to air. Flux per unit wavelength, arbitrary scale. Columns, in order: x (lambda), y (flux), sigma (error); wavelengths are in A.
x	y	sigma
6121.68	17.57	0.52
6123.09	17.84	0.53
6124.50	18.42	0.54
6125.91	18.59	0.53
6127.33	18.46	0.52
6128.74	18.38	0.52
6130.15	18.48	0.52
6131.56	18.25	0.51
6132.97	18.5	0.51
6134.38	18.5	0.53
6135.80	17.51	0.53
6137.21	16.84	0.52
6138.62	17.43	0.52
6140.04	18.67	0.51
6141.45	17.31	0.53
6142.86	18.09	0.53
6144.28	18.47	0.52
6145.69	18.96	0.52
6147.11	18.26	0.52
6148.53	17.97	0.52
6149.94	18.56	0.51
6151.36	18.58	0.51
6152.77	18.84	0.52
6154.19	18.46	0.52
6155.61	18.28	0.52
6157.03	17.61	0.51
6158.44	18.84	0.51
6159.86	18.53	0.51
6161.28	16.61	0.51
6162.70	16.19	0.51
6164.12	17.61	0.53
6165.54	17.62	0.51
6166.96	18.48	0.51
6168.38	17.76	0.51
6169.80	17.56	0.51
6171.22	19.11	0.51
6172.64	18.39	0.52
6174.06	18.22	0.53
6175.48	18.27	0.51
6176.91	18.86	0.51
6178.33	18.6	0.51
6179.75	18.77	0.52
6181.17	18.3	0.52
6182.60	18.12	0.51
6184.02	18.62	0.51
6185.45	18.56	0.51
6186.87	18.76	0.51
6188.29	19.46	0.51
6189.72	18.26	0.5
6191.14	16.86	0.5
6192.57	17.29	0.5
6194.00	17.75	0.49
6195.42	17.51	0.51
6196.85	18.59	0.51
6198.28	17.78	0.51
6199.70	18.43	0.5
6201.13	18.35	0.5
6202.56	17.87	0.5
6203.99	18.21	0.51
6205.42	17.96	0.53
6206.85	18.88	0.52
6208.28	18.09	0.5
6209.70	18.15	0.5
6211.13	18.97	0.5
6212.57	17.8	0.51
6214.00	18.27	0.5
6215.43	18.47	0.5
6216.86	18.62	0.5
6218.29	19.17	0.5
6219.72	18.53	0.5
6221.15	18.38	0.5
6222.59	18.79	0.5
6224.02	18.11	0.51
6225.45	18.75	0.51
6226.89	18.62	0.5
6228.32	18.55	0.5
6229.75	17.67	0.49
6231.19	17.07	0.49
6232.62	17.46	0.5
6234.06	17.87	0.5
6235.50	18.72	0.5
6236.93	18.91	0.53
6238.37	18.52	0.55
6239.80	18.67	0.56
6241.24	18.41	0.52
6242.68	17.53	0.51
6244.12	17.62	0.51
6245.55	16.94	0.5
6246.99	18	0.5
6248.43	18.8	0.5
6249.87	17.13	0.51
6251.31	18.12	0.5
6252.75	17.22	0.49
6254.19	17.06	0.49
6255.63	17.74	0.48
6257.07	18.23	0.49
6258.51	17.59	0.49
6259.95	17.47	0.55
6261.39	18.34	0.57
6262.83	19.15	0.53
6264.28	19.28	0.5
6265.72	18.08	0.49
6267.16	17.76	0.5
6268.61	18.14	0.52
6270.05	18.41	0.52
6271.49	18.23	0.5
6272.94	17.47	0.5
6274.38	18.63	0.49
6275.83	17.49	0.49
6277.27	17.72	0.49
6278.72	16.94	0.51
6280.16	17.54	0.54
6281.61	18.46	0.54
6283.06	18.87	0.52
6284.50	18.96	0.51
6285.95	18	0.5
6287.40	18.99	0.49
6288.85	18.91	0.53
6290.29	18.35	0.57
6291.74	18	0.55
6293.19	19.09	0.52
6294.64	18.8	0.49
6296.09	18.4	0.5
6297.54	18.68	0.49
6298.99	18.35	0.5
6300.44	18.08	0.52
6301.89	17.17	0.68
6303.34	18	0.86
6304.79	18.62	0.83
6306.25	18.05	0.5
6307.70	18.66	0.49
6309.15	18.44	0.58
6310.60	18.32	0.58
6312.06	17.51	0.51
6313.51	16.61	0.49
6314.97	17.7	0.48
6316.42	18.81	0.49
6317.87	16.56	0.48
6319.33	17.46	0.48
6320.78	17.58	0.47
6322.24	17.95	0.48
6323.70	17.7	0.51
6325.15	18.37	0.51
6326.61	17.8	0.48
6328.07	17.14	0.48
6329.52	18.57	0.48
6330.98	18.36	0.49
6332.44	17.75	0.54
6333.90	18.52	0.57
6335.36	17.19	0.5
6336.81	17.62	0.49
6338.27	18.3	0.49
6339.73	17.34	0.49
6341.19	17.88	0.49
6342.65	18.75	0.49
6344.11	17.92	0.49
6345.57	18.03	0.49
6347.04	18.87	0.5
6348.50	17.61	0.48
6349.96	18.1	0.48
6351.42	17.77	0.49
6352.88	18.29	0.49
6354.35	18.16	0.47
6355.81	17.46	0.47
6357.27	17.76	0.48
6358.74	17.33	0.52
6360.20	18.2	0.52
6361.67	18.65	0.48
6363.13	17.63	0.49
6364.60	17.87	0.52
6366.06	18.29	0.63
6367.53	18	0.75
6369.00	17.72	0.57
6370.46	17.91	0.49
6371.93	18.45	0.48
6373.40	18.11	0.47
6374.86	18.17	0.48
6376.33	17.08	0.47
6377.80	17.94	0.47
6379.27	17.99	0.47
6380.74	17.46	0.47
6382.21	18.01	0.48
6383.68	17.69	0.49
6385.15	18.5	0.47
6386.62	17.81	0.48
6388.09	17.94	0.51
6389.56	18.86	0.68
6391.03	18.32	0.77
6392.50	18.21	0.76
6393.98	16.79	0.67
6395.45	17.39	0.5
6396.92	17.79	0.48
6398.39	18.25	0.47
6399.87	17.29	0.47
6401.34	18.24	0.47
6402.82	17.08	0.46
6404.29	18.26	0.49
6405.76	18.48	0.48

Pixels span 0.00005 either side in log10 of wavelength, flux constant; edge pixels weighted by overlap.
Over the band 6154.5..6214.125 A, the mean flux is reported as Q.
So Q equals 18.1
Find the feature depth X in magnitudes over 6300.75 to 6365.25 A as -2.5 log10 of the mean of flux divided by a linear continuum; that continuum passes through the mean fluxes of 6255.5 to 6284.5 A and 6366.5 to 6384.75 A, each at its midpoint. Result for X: 0.00 mag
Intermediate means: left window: 18.1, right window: 17.9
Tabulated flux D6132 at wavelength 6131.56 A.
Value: 18.25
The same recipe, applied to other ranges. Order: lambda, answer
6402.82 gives 17.08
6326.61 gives 17.8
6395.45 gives 17.39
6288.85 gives 18.91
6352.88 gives 18.29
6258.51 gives 17.59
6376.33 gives 17.08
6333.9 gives 18.52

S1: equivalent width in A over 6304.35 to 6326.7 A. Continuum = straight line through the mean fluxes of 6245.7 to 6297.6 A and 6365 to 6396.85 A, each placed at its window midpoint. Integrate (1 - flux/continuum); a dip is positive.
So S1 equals 0.2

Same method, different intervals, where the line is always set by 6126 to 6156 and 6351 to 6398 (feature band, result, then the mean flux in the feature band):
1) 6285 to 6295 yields -0.3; 18.6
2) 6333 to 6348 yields -0.1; 18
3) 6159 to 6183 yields 0.2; 18.1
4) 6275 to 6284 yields 0.1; 17.9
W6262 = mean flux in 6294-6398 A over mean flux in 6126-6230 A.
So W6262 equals 0.99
